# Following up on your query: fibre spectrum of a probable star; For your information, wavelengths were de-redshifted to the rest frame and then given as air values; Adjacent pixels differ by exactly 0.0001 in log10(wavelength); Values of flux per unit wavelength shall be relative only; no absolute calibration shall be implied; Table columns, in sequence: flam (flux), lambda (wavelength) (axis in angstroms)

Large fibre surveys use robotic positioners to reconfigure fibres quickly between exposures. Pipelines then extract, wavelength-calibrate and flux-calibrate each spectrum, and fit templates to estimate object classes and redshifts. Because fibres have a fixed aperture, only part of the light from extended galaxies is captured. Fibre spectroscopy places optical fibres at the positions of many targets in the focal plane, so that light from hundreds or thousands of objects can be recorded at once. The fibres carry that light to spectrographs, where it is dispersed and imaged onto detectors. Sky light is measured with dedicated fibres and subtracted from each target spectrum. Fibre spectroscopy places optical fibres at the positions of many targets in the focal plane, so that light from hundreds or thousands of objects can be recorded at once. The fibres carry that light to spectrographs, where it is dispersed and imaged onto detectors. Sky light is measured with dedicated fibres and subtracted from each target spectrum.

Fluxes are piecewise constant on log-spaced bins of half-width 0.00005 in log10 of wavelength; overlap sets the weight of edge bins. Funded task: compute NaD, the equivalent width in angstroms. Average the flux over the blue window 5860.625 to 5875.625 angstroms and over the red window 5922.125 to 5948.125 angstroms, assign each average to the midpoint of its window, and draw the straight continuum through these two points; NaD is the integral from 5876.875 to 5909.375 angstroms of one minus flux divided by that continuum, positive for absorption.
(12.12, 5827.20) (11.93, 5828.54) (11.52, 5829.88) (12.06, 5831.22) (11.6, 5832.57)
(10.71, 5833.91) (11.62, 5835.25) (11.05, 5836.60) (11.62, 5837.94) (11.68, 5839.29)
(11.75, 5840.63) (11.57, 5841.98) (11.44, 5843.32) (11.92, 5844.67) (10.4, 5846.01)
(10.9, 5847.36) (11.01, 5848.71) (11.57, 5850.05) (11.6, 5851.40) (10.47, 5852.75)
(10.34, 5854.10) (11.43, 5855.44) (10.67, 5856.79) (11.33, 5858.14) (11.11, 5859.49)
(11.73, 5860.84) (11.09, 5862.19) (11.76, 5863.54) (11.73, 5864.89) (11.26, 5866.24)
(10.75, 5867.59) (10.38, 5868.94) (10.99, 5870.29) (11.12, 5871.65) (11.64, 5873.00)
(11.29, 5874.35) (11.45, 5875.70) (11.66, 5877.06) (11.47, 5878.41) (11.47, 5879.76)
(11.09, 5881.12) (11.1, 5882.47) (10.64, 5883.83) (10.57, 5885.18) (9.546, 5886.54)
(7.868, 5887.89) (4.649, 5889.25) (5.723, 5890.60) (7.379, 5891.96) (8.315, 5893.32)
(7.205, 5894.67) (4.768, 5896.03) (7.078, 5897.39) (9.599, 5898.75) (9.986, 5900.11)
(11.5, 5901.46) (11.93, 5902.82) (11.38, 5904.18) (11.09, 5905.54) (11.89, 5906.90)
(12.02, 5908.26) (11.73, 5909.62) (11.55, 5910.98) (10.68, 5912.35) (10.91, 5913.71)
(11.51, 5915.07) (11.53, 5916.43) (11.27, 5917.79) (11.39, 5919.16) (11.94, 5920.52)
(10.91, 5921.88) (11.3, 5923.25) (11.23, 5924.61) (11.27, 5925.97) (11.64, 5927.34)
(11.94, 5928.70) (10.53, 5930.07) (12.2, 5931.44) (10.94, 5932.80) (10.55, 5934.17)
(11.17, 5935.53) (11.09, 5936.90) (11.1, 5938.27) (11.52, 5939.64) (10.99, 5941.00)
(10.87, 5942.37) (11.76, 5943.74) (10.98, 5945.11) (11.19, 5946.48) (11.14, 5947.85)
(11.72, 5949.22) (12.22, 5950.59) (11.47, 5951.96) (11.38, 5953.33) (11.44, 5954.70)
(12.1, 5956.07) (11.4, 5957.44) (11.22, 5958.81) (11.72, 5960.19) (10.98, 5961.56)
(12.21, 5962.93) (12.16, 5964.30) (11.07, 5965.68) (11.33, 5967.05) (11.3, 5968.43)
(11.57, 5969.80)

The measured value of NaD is 4.8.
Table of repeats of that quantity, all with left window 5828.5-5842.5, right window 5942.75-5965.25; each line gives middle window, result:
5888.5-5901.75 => 4.6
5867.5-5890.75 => 2.6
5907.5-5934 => 0.4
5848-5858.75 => 0.5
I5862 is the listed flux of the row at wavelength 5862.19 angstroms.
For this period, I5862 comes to 11.09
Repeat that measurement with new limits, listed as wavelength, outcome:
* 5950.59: 12.22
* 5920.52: 11.94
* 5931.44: 12.2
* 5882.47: 11.1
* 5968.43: 11.3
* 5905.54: 11.09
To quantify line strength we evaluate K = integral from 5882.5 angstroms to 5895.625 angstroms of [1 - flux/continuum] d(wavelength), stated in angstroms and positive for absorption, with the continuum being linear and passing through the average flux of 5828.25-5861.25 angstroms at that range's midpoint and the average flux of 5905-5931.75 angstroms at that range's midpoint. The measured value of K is 3.81 angstroms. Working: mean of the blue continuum 11.3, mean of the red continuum 11.4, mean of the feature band 8.07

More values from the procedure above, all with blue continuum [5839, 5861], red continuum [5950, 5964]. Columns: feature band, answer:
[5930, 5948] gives 0.6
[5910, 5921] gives 0.1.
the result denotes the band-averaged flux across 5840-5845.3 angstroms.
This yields 11.7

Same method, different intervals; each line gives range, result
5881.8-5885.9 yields 10.7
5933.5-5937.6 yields 10.9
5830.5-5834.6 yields 11.5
